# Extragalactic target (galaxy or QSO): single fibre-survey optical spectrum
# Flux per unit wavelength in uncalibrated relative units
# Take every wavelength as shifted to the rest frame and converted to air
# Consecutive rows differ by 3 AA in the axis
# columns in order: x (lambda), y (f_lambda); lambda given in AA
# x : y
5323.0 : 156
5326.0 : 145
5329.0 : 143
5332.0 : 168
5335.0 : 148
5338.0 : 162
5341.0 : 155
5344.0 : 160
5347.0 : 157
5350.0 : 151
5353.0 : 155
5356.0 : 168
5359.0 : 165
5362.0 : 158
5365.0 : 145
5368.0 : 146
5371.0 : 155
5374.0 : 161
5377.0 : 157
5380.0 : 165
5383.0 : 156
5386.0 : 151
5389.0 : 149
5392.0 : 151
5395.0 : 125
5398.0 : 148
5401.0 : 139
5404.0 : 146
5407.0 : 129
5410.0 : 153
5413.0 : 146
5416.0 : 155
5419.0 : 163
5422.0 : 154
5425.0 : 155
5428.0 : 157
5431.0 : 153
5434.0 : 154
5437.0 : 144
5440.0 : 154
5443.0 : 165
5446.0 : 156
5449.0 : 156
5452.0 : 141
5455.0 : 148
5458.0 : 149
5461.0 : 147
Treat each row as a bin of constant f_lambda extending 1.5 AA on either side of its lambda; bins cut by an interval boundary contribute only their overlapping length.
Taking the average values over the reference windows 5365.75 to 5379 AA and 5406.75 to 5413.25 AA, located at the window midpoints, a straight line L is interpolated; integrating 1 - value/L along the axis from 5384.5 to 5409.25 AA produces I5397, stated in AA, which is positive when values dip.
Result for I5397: 0.93 AA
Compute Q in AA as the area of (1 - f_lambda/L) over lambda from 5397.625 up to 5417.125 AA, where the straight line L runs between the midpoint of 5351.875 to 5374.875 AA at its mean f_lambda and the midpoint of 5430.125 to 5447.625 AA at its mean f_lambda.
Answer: 1.3 AA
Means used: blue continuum 157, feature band 145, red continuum 154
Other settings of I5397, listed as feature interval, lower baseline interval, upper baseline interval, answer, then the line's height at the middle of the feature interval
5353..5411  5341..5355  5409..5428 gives 1.6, 155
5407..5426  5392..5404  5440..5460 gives -1.0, 145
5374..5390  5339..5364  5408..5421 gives 0.0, 156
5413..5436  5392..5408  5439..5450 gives -0.9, 149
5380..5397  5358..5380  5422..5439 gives 0.7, 155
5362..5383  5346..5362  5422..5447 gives 0.4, 158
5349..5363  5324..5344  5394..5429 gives -0.7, 152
